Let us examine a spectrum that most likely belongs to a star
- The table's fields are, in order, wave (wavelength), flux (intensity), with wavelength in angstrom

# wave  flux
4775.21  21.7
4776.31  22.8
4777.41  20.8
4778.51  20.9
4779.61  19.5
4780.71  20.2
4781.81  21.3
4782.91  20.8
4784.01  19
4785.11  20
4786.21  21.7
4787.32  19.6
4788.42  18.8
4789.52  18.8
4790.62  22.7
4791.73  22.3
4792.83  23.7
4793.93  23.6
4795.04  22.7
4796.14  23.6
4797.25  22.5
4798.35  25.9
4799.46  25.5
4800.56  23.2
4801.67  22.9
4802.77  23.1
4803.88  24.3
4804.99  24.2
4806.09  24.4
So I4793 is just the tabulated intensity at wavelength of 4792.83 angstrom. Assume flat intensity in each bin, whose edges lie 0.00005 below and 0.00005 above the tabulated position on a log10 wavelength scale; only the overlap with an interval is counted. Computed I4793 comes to 23.7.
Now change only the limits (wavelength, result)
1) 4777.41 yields 20.8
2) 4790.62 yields 22.7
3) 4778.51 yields 20.9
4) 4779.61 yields 19.5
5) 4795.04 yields 22.7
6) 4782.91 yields 20.8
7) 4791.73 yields 22.3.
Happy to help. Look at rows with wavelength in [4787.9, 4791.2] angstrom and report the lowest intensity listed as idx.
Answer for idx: 18.8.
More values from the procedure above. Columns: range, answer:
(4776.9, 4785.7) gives 19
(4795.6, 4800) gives 22.5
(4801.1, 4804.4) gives 22.9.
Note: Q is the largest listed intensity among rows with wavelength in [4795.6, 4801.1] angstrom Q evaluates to 25.9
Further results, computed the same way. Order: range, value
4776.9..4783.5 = 21.3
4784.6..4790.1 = 21.7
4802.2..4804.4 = 24.3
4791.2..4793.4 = 23.7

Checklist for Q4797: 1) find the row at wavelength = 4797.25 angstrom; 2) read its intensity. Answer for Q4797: 22.5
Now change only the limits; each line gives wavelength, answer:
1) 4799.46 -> 25.5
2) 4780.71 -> 20.2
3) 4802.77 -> 23.1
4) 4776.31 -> 22.8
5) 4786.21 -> 21.7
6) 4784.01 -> 19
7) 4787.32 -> 19.6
